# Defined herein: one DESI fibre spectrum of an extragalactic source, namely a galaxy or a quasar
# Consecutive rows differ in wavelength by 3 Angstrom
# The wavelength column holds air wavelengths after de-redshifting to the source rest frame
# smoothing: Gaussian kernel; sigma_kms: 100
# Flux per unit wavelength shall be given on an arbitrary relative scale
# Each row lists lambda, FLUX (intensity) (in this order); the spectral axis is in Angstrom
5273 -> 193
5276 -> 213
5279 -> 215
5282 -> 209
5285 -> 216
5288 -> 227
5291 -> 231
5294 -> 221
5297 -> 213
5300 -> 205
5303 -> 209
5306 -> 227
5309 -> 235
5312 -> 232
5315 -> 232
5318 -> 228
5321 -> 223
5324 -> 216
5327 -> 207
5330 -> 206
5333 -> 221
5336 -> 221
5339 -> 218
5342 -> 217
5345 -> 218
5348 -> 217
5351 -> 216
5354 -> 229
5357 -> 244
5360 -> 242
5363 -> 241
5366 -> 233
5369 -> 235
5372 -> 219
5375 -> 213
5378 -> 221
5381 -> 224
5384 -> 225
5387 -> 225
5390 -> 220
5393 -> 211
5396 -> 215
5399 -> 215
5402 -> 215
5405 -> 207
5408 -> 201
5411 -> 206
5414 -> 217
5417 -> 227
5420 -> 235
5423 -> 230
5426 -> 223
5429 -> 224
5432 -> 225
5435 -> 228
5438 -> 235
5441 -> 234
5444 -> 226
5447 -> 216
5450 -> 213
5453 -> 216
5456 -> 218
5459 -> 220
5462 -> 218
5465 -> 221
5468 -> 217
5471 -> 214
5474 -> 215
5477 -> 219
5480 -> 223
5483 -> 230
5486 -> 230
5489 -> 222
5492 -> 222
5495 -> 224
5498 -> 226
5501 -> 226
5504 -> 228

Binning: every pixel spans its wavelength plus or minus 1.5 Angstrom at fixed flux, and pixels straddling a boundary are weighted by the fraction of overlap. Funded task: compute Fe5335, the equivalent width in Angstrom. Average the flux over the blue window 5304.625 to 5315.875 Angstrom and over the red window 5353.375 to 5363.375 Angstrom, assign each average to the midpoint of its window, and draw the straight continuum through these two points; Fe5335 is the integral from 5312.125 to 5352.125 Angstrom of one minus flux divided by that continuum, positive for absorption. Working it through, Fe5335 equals 2.8 Angstrom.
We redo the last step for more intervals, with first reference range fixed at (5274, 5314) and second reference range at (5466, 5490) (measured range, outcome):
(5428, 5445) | -0.6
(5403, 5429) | 0.2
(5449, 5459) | 0.2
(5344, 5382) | -1.2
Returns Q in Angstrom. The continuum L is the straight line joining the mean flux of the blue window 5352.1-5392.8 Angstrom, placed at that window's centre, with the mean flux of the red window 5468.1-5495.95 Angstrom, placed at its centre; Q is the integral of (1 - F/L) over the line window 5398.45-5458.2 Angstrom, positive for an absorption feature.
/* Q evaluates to 1.10 Angstrom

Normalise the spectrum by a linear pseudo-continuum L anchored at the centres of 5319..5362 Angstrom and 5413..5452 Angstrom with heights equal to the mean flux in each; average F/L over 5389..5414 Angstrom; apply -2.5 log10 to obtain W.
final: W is 0.06 mag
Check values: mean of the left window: 221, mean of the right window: 226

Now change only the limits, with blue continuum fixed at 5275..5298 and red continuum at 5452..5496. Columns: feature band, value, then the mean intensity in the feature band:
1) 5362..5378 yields -0.04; 227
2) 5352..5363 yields -0.09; 238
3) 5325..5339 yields 0.02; 214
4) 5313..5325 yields -0.03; 225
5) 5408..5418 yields 0.03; 214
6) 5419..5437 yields -0.04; 228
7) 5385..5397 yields 0.01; 218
